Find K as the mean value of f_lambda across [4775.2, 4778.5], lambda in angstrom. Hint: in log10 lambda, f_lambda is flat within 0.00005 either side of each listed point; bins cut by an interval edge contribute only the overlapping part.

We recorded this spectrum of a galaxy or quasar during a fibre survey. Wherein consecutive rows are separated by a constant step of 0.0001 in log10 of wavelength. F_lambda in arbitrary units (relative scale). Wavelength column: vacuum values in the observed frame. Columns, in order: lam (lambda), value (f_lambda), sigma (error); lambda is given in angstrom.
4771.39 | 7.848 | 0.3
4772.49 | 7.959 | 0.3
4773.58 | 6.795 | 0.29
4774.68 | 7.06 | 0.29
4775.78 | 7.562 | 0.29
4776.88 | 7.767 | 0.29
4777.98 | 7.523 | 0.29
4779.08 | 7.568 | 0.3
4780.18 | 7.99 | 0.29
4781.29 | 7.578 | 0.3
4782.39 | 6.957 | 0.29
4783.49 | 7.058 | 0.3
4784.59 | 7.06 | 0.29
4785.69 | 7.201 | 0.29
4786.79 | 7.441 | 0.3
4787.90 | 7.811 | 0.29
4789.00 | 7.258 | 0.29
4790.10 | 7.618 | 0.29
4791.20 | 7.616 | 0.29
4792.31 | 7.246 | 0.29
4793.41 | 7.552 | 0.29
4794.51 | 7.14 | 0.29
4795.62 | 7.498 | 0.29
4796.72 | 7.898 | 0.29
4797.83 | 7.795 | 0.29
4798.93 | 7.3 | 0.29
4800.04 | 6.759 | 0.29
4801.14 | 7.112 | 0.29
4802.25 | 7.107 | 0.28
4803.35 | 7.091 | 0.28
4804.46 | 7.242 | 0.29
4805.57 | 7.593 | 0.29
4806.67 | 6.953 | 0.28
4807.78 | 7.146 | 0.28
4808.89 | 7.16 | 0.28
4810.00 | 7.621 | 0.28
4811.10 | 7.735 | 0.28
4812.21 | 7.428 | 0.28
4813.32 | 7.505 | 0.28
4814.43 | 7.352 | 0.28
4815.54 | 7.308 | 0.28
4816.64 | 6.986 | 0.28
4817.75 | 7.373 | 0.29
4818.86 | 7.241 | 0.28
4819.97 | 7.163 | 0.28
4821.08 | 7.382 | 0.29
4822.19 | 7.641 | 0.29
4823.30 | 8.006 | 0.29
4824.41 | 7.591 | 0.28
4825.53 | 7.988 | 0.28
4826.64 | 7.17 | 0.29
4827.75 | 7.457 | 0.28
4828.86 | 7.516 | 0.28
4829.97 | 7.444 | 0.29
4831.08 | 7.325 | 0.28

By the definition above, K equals 7.61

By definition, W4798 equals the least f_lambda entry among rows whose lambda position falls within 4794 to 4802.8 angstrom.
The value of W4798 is 6.759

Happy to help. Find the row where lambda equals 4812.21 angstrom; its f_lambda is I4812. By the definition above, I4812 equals 7.428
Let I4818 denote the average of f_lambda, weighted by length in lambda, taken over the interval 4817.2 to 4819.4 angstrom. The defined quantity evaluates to 7.31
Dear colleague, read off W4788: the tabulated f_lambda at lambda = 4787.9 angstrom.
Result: 7.811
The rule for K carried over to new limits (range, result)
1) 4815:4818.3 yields 7.24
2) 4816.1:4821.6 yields 7.23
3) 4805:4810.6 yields 7.3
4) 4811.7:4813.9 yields 7.45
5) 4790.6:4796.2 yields 7.42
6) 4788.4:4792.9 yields 7.45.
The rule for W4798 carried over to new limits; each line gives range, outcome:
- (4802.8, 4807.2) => 6.953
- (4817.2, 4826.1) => 7.163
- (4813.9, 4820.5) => 6.986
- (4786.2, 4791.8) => 7.258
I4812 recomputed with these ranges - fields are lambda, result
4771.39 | 7.848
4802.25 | 7.107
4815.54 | 7.308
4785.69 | 7.201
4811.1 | 7.735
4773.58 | 6.795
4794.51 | 7.14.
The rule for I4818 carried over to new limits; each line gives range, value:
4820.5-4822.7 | 7.51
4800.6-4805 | 7.13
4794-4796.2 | 7.33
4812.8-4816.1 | 7.4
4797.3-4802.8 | 7.22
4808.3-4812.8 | 7.48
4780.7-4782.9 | 7.26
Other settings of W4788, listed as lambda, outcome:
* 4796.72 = 7.898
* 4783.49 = 7.058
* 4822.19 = 7.641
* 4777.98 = 7.523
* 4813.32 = 7.505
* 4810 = 7.621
